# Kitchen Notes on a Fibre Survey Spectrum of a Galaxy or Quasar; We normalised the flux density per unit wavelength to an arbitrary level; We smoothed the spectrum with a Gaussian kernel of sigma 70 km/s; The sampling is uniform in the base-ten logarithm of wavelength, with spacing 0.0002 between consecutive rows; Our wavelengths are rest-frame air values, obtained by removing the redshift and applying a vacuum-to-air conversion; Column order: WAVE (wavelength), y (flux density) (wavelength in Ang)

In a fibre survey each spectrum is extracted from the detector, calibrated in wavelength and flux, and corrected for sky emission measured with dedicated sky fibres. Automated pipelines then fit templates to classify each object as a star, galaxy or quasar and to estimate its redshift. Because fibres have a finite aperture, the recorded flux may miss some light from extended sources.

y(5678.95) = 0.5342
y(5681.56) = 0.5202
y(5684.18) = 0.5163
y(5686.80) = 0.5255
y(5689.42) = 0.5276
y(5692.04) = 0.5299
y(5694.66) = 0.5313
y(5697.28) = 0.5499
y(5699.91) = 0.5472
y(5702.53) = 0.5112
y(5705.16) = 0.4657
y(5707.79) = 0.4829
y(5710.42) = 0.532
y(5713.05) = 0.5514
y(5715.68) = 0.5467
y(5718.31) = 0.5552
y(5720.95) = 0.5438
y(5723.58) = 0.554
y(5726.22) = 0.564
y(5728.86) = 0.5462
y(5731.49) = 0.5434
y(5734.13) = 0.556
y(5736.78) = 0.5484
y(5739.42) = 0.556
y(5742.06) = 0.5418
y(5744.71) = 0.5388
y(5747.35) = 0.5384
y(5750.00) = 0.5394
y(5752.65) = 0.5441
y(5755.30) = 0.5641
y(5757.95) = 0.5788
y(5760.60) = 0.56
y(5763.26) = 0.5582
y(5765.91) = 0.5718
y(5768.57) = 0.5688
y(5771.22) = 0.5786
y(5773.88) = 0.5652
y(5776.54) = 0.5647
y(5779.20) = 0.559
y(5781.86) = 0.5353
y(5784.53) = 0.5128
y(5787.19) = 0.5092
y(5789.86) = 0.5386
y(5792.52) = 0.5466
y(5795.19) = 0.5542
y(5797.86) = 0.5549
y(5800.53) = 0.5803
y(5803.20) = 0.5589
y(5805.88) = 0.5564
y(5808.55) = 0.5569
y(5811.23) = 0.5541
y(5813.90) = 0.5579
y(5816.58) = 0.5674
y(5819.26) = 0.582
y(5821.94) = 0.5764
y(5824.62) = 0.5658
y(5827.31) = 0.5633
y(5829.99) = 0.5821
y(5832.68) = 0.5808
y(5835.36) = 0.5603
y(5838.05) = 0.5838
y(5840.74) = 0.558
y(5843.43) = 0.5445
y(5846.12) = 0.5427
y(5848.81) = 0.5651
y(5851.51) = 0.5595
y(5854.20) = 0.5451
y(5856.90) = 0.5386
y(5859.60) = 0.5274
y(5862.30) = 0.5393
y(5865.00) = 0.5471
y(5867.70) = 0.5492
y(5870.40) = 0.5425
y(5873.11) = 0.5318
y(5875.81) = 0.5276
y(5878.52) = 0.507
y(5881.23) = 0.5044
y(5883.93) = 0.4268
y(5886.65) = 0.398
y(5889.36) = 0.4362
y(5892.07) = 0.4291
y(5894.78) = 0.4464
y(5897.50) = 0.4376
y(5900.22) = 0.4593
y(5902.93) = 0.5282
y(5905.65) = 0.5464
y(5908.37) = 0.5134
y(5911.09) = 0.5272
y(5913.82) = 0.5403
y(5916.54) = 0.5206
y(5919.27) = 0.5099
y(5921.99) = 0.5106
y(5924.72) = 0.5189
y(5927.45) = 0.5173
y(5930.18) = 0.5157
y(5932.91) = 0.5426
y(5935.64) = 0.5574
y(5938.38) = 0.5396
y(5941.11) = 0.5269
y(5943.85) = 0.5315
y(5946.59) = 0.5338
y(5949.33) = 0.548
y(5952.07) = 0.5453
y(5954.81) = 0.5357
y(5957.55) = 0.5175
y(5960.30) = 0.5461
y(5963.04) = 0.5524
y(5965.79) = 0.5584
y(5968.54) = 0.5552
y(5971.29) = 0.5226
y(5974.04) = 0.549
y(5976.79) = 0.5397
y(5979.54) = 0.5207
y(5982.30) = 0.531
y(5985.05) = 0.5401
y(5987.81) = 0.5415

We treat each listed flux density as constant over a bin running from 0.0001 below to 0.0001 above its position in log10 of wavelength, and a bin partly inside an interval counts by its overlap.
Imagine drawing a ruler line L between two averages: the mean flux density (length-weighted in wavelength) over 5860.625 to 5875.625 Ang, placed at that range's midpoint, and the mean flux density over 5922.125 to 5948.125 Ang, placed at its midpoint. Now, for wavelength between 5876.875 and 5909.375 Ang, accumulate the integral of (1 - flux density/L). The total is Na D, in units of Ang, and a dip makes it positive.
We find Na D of 4.08 Ang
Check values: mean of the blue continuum 0.541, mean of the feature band 0.469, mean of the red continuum 0.531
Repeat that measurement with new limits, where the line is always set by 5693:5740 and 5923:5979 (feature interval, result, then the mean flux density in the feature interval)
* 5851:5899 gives 3.5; 0.498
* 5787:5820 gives -1.2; 0.556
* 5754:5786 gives -1.3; 0.56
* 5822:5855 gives -1.6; 0.563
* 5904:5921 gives 0.4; 0.526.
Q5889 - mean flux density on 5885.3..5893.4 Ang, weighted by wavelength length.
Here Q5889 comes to 0.421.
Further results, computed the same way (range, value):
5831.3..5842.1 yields 0.571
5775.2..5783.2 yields 0.553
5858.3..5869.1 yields 0.541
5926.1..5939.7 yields 0.534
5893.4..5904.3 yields 0.468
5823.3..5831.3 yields 0.57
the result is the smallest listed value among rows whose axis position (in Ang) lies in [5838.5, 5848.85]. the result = 0.5427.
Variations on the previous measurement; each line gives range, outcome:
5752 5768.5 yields 0.5441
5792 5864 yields 0.5274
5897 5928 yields 0.4376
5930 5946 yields 0.5157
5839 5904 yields 0.398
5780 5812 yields 0.5092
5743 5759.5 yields 0.5384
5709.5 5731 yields 0.532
